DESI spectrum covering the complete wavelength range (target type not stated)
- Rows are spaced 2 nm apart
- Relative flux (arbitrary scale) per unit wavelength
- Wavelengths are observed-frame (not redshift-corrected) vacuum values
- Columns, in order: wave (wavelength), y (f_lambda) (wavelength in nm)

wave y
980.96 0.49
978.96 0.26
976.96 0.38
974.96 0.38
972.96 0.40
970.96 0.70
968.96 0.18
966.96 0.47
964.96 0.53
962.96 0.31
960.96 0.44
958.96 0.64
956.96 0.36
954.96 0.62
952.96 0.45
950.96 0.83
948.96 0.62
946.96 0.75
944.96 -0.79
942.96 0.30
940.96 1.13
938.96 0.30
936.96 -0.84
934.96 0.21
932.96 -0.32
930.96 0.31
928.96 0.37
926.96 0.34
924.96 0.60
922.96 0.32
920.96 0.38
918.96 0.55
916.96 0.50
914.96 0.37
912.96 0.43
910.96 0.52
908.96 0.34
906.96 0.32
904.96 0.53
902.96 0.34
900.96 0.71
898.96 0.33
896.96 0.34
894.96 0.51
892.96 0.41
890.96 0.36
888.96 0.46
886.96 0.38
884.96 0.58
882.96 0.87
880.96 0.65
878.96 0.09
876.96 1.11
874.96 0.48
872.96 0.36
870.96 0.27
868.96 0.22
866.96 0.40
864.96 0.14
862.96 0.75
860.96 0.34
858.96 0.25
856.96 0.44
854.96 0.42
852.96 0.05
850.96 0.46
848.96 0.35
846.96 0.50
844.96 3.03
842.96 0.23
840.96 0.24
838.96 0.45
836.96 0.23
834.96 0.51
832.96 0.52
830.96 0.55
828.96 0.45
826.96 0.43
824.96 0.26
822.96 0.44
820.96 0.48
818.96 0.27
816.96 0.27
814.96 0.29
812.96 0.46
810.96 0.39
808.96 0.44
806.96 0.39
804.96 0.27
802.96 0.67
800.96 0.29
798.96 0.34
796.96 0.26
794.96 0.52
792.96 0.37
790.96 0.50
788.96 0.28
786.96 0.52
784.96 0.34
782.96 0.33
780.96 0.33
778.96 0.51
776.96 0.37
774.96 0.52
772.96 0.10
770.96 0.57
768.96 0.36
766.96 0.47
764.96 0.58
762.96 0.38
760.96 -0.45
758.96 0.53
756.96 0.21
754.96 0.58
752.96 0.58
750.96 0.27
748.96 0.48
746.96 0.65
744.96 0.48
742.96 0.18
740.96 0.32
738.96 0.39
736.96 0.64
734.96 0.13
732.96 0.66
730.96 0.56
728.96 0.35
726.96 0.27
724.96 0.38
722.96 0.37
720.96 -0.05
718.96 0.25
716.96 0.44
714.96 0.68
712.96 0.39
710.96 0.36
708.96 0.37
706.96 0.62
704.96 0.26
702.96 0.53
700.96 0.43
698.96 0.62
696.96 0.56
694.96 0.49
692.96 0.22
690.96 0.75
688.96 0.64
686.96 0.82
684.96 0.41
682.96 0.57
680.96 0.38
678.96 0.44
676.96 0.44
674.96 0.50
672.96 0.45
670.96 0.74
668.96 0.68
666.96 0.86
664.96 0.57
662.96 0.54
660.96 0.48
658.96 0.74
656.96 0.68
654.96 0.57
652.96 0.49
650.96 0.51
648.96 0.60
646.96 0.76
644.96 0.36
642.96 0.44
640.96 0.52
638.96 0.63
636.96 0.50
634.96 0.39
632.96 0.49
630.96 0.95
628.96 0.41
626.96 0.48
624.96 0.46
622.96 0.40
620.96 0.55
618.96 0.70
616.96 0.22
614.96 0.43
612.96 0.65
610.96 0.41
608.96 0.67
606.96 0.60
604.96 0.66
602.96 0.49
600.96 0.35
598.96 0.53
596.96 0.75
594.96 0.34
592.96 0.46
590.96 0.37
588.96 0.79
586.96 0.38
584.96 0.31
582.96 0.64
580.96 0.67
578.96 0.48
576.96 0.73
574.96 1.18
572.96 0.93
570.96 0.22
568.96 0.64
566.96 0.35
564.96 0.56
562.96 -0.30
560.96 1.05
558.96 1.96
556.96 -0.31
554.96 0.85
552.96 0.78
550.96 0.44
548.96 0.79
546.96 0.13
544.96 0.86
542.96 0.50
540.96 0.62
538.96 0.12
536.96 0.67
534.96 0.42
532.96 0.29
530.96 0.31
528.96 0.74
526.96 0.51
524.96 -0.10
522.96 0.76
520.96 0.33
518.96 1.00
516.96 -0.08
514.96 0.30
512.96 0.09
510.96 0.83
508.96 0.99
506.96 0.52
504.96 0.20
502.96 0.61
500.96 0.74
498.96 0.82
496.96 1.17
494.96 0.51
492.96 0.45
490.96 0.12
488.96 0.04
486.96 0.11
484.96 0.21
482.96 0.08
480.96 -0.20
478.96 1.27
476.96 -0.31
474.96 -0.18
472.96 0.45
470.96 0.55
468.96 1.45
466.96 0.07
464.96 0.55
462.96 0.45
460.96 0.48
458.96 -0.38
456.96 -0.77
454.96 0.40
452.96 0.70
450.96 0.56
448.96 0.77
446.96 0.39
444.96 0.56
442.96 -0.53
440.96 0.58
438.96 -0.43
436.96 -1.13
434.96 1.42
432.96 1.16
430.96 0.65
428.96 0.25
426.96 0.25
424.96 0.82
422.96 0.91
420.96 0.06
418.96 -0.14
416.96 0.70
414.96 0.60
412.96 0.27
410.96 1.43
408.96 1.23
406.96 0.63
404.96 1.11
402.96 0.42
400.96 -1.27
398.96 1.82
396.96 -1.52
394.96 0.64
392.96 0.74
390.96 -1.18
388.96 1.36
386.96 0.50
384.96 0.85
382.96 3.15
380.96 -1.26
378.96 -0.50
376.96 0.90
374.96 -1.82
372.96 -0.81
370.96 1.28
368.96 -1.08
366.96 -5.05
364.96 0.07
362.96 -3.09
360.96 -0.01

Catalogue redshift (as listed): 1.27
